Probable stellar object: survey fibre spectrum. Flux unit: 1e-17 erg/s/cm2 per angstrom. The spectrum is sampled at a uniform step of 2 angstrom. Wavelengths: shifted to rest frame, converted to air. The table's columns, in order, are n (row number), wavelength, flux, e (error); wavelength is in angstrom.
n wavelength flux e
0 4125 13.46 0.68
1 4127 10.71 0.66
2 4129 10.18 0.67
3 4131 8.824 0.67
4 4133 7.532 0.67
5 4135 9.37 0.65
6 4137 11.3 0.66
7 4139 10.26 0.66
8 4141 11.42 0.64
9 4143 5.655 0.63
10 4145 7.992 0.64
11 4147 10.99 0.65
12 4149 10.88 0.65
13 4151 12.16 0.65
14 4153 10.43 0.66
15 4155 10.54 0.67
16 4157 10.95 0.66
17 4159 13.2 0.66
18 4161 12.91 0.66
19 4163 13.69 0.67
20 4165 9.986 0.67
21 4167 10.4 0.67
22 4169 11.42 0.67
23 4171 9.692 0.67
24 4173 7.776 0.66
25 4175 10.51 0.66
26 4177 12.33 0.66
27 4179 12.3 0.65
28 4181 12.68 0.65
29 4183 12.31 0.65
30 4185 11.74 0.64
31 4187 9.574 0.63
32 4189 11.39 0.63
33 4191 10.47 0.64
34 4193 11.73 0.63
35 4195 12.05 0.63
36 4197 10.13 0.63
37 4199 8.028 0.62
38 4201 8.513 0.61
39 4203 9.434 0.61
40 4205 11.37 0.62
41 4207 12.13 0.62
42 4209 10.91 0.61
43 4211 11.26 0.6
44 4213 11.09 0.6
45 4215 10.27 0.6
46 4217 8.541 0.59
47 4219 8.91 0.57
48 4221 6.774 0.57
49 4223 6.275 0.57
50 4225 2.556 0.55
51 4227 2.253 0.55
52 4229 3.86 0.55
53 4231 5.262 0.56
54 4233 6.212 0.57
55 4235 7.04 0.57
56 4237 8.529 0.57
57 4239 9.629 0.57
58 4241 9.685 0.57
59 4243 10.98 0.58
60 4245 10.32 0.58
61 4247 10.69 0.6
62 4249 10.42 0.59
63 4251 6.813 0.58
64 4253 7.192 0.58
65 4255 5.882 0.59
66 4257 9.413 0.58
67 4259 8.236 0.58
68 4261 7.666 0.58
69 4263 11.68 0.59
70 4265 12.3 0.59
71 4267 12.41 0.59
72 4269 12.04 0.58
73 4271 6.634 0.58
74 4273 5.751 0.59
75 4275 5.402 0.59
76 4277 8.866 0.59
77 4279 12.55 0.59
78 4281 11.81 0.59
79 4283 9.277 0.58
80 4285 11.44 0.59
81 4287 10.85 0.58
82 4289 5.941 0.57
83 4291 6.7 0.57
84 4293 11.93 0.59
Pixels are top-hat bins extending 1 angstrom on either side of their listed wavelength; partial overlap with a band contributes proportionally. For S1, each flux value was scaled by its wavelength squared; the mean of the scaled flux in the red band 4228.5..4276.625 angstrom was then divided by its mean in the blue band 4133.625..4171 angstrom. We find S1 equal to 0.84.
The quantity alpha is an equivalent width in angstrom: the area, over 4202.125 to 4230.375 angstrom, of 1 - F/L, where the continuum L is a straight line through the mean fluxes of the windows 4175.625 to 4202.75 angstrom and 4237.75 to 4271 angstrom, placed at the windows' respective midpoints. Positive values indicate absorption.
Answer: 6.1 angstrom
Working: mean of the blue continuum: 11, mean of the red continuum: 9.61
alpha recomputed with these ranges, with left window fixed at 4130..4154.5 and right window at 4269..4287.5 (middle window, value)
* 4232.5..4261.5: 2.3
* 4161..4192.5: -5.0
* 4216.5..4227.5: 4.1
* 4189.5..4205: -1.0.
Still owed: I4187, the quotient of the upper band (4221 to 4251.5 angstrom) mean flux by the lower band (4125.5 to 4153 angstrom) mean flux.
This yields 0.7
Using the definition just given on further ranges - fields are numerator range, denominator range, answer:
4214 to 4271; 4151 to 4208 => 0.75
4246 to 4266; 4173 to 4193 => 0.80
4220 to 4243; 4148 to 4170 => 0.56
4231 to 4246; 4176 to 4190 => 0.74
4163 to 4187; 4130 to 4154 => 1.14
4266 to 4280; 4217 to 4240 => 1.46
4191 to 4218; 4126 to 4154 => 1.06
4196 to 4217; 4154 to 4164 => 0.83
